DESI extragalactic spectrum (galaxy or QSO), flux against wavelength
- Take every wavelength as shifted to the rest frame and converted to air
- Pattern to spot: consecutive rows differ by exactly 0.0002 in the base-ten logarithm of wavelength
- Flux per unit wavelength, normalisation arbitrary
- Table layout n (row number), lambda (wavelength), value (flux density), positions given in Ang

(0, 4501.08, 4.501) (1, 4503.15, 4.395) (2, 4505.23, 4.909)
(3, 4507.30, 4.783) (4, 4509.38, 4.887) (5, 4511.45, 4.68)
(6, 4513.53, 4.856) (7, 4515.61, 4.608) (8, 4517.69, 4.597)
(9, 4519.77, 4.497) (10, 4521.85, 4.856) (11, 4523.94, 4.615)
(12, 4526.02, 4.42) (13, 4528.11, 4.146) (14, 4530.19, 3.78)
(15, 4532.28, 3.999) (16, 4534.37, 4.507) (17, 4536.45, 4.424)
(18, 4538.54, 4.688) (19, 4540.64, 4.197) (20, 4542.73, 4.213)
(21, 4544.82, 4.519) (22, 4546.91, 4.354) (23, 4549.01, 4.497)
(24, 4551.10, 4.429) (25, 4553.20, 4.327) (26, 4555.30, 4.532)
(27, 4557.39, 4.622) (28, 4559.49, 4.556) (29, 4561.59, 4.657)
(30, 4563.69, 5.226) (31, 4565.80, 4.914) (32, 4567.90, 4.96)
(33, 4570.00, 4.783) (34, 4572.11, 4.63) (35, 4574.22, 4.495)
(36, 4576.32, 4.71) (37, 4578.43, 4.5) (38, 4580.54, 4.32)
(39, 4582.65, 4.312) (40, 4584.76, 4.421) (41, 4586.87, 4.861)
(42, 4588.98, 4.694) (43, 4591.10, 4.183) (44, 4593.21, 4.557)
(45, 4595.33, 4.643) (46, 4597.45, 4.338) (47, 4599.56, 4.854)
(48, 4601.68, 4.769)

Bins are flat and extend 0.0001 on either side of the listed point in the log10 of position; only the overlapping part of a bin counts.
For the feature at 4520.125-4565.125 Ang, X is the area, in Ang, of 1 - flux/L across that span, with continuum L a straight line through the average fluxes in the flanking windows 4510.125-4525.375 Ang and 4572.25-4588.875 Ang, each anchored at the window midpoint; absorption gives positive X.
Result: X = 1.5 Ang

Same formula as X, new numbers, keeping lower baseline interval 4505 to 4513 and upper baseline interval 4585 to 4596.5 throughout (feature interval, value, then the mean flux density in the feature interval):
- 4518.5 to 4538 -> 1.6 Ang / 4.37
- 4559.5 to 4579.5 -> -0.5 Ang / 4.75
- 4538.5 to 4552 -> 0.9 Ang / 4.39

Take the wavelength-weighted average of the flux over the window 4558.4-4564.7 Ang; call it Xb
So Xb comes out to 4.81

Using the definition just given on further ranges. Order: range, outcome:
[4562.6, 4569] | 5.03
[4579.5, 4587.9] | 4.48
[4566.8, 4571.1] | 4.87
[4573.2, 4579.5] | 4.57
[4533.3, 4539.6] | 4.53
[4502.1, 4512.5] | 4.73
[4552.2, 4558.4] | 4.5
